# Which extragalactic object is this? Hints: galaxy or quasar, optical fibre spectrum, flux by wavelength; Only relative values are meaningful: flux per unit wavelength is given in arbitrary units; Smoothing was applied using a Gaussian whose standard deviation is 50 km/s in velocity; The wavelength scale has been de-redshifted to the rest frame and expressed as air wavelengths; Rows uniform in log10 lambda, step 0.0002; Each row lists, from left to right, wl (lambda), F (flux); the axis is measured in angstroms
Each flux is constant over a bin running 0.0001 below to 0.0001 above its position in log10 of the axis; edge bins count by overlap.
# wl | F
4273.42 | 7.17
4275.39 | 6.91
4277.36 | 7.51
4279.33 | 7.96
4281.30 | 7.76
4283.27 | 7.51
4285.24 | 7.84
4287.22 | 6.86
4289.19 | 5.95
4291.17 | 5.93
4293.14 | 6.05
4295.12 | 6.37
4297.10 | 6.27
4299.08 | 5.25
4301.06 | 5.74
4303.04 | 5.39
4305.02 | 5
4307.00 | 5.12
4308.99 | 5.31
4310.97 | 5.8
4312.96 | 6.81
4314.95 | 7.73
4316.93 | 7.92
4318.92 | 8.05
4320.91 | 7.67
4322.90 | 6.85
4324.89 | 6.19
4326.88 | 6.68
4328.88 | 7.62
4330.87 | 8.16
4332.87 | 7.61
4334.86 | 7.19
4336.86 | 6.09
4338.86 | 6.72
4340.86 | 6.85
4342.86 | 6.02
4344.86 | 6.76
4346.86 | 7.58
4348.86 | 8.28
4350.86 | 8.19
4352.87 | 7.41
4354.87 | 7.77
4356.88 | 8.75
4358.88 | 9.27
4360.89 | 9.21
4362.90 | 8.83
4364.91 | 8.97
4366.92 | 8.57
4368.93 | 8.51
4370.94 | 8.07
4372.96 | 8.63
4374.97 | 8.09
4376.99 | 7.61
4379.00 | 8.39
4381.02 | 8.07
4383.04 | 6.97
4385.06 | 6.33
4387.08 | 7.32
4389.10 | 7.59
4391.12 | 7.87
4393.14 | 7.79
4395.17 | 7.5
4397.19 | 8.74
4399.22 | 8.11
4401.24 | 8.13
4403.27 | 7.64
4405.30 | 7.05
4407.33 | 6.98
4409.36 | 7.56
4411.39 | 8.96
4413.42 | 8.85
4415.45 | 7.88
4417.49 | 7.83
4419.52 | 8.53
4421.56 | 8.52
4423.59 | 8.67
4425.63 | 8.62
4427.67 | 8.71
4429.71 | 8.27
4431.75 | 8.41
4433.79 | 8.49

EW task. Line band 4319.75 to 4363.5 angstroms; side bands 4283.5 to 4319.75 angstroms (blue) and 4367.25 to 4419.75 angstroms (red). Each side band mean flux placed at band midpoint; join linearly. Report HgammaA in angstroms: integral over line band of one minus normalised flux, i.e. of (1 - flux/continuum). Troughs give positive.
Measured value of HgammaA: -3.2 angstroms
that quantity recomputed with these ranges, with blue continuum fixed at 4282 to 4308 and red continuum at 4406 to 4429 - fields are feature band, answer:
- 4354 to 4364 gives -2.1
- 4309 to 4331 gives -1.8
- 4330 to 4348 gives -0.3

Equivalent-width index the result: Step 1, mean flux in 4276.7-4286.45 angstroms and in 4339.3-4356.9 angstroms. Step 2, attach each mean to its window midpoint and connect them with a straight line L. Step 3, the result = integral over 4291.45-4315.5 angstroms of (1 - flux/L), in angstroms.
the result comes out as 5.49 angstroms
